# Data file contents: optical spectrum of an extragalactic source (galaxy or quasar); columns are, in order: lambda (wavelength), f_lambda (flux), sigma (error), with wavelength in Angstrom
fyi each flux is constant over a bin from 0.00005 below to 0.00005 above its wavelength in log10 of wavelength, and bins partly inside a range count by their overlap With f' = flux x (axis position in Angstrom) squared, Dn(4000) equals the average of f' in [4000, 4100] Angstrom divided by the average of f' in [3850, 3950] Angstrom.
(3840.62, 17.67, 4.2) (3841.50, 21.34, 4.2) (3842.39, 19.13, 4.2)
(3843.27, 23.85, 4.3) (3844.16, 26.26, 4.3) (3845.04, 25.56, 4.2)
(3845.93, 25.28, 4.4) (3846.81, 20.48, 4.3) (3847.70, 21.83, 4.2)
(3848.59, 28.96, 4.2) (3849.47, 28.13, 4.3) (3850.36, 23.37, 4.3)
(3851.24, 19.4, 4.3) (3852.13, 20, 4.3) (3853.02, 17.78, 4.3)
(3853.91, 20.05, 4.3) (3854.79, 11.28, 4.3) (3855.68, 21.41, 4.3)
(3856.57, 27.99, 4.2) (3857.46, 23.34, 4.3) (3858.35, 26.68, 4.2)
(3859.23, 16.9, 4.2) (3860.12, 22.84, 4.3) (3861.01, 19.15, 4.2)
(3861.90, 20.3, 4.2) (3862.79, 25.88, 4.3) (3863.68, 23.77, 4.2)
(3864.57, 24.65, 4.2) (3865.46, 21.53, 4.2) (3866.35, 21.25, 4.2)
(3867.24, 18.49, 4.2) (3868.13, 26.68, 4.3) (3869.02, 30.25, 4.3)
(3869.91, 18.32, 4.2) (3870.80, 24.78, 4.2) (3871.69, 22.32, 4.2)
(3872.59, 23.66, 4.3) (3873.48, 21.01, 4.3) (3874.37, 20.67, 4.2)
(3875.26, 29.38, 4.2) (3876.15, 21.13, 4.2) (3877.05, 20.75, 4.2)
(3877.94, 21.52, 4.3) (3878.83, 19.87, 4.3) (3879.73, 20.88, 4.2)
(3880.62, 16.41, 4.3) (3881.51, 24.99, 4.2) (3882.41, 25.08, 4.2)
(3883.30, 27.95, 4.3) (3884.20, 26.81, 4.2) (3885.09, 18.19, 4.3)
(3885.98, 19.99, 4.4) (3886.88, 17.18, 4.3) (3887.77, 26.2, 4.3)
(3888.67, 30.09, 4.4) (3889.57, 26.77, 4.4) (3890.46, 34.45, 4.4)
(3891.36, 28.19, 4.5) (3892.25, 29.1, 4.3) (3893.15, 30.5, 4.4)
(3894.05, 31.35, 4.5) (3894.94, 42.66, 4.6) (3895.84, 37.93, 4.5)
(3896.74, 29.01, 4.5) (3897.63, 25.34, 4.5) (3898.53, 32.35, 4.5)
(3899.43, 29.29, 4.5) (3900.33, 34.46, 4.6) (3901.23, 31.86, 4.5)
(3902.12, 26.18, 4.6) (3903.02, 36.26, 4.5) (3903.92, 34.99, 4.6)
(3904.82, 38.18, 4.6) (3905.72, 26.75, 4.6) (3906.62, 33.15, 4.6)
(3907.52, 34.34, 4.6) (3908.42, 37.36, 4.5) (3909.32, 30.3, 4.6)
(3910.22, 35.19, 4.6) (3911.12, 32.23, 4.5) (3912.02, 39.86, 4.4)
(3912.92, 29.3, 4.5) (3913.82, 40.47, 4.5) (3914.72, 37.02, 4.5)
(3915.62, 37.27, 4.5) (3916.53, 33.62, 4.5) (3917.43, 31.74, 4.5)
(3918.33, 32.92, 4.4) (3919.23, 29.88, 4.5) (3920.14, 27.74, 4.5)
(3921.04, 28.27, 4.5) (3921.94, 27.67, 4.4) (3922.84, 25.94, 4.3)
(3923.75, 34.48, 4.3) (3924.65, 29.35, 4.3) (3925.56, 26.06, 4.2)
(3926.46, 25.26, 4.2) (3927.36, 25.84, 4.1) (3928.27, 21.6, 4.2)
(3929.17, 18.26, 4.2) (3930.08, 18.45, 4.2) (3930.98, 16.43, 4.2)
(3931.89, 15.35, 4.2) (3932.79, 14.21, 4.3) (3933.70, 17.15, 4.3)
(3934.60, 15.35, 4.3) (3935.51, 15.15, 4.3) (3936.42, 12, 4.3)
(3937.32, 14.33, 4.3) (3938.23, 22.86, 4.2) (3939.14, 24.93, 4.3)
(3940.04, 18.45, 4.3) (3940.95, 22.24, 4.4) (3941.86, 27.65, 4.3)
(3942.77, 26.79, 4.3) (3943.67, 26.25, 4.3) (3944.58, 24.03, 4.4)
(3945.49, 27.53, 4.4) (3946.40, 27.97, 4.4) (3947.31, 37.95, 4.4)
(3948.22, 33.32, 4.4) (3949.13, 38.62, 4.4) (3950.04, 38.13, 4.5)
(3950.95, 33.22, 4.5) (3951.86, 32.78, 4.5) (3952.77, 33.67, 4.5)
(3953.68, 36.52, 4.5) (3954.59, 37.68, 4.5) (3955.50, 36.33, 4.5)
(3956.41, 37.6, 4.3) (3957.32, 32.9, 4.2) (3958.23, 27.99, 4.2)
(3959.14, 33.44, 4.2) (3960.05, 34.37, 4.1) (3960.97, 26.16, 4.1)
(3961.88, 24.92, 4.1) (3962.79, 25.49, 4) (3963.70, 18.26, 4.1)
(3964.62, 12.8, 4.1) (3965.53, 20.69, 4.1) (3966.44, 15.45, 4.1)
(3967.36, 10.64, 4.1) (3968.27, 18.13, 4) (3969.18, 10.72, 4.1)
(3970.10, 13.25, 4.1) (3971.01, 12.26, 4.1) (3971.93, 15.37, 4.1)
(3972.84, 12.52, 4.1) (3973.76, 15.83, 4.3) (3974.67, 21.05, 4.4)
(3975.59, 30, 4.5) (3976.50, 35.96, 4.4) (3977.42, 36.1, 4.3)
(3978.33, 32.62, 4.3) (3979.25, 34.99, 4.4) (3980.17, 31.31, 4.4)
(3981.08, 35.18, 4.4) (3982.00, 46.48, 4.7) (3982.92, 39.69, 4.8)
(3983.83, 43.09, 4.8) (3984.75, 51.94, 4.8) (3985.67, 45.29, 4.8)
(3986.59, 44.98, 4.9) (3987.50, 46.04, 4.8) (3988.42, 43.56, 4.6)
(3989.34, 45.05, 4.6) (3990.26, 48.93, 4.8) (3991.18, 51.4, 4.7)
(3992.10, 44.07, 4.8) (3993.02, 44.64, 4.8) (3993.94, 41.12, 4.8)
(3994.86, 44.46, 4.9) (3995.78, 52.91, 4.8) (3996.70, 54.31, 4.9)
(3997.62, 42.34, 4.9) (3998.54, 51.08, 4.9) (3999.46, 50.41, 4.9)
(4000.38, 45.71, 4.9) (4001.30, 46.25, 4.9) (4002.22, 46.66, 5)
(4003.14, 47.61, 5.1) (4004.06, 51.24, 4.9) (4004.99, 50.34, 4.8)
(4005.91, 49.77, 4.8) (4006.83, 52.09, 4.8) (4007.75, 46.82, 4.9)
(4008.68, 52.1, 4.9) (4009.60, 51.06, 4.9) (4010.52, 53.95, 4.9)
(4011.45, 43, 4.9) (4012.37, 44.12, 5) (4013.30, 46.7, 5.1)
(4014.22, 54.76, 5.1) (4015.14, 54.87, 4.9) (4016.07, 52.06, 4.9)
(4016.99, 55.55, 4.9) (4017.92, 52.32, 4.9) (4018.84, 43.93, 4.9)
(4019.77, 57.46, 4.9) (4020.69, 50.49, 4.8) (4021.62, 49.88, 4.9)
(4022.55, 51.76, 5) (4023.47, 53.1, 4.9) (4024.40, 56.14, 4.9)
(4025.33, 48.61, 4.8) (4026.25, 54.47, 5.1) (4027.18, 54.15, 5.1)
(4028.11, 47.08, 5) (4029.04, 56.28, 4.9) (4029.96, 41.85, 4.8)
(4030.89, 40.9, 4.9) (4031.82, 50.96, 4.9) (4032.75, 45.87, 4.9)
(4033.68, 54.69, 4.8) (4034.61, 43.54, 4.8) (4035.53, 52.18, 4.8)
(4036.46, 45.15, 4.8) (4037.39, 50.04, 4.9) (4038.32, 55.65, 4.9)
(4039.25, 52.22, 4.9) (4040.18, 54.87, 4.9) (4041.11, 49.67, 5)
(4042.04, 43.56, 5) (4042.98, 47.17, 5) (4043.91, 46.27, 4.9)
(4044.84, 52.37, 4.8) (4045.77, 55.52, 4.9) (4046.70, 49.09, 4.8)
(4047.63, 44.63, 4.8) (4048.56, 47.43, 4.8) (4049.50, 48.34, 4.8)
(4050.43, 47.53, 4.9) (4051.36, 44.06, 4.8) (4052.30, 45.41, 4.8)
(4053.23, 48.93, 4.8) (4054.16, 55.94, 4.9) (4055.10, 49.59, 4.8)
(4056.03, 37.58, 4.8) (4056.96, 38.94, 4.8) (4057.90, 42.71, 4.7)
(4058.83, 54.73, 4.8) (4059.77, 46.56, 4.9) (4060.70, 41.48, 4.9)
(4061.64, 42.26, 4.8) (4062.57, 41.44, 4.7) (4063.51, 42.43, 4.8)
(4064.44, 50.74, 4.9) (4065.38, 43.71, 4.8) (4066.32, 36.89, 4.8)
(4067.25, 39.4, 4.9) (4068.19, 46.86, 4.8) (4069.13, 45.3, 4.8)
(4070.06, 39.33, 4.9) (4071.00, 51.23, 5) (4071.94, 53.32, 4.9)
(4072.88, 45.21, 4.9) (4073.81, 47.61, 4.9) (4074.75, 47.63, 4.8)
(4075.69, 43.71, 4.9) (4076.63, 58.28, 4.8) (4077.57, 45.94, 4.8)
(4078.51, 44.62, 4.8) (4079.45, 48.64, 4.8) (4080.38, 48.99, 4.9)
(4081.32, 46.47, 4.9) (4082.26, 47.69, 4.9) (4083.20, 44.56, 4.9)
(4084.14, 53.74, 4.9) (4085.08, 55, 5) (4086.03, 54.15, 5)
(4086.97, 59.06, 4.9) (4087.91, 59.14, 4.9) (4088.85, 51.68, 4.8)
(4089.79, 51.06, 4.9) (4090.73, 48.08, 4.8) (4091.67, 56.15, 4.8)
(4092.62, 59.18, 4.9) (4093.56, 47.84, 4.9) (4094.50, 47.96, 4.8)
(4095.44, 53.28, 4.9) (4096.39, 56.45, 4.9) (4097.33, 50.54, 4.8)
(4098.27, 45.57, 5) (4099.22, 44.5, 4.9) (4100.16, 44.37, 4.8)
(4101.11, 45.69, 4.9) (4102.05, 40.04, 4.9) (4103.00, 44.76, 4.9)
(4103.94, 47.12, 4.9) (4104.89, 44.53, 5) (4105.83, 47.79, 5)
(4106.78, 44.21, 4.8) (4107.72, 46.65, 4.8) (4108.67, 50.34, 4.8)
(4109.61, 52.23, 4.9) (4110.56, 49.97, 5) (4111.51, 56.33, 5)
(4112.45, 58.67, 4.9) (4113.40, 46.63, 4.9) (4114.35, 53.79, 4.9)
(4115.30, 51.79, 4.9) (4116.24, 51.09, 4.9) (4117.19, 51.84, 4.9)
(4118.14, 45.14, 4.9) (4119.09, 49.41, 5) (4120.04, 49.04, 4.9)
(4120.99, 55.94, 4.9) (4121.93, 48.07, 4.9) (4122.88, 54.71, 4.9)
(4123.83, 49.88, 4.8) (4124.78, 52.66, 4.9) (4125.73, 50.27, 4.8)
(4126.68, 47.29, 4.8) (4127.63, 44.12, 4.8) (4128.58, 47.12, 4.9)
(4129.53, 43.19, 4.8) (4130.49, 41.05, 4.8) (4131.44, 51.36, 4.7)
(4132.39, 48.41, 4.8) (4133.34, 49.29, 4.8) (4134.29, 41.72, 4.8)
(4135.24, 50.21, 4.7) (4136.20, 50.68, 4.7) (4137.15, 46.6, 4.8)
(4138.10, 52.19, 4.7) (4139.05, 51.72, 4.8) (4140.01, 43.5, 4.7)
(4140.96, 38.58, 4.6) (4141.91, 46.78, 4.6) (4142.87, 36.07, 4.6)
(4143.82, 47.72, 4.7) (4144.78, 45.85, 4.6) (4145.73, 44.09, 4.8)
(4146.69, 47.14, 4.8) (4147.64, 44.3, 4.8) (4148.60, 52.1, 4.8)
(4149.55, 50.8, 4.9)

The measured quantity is 2.0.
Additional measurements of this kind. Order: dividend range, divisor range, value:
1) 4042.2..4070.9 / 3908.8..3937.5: 1.86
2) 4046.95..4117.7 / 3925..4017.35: 1.50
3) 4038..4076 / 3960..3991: 1.64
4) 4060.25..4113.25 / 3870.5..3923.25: 1.83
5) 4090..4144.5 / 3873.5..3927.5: 1.85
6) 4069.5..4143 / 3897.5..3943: 1.96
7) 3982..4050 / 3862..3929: 1.85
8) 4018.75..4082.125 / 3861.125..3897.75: 2.09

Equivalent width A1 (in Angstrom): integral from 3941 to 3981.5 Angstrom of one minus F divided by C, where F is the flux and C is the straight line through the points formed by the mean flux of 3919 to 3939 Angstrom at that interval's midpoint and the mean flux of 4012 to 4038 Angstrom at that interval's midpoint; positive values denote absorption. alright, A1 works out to 4.8 Angstrom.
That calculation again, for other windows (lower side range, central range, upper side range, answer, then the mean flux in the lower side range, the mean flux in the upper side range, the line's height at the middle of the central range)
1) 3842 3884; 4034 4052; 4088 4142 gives -3.2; 22.6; 49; 41.5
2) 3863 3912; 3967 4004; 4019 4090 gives 2.6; 27.4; 48.5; 39.8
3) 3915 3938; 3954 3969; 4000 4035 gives 3.5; 23.8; 50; 33.9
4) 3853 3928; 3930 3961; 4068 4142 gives 5.8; 27.3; 49.1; 32.9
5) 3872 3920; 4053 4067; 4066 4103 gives 0.5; 29.3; 48.9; 46.3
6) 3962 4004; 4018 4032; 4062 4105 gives -3.4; 35.2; 48.3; 40.6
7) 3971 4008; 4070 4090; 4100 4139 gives -1.5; 41.4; 48.8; 46.5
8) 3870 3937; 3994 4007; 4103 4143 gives -4.3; 27.1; 48.6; 36.6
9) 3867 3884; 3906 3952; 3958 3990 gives -2.4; 23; 29.1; 26.3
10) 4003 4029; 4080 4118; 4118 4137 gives -0.8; 51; 48.5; 49.1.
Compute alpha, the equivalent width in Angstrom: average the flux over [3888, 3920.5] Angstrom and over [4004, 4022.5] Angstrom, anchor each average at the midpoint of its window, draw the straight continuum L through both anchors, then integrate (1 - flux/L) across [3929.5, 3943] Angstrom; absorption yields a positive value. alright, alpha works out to 6.9 Angstrom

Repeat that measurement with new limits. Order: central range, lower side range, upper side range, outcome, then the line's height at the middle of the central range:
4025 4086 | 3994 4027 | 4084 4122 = 3.18 Angstrom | 50.3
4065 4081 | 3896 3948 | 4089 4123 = -0.18 Angstrom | 45.8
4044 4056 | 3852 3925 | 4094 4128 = -1.48 Angstrom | 43.2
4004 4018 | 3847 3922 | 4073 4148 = -4.07 Angstrom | 39.2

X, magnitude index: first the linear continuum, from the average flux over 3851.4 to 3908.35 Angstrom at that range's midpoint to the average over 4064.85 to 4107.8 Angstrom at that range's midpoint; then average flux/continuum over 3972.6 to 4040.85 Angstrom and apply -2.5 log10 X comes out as -0.17 mag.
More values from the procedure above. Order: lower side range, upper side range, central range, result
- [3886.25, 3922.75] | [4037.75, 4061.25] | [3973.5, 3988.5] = 0.083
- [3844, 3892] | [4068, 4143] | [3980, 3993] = -0.227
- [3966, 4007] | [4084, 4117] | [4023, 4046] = -0.161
